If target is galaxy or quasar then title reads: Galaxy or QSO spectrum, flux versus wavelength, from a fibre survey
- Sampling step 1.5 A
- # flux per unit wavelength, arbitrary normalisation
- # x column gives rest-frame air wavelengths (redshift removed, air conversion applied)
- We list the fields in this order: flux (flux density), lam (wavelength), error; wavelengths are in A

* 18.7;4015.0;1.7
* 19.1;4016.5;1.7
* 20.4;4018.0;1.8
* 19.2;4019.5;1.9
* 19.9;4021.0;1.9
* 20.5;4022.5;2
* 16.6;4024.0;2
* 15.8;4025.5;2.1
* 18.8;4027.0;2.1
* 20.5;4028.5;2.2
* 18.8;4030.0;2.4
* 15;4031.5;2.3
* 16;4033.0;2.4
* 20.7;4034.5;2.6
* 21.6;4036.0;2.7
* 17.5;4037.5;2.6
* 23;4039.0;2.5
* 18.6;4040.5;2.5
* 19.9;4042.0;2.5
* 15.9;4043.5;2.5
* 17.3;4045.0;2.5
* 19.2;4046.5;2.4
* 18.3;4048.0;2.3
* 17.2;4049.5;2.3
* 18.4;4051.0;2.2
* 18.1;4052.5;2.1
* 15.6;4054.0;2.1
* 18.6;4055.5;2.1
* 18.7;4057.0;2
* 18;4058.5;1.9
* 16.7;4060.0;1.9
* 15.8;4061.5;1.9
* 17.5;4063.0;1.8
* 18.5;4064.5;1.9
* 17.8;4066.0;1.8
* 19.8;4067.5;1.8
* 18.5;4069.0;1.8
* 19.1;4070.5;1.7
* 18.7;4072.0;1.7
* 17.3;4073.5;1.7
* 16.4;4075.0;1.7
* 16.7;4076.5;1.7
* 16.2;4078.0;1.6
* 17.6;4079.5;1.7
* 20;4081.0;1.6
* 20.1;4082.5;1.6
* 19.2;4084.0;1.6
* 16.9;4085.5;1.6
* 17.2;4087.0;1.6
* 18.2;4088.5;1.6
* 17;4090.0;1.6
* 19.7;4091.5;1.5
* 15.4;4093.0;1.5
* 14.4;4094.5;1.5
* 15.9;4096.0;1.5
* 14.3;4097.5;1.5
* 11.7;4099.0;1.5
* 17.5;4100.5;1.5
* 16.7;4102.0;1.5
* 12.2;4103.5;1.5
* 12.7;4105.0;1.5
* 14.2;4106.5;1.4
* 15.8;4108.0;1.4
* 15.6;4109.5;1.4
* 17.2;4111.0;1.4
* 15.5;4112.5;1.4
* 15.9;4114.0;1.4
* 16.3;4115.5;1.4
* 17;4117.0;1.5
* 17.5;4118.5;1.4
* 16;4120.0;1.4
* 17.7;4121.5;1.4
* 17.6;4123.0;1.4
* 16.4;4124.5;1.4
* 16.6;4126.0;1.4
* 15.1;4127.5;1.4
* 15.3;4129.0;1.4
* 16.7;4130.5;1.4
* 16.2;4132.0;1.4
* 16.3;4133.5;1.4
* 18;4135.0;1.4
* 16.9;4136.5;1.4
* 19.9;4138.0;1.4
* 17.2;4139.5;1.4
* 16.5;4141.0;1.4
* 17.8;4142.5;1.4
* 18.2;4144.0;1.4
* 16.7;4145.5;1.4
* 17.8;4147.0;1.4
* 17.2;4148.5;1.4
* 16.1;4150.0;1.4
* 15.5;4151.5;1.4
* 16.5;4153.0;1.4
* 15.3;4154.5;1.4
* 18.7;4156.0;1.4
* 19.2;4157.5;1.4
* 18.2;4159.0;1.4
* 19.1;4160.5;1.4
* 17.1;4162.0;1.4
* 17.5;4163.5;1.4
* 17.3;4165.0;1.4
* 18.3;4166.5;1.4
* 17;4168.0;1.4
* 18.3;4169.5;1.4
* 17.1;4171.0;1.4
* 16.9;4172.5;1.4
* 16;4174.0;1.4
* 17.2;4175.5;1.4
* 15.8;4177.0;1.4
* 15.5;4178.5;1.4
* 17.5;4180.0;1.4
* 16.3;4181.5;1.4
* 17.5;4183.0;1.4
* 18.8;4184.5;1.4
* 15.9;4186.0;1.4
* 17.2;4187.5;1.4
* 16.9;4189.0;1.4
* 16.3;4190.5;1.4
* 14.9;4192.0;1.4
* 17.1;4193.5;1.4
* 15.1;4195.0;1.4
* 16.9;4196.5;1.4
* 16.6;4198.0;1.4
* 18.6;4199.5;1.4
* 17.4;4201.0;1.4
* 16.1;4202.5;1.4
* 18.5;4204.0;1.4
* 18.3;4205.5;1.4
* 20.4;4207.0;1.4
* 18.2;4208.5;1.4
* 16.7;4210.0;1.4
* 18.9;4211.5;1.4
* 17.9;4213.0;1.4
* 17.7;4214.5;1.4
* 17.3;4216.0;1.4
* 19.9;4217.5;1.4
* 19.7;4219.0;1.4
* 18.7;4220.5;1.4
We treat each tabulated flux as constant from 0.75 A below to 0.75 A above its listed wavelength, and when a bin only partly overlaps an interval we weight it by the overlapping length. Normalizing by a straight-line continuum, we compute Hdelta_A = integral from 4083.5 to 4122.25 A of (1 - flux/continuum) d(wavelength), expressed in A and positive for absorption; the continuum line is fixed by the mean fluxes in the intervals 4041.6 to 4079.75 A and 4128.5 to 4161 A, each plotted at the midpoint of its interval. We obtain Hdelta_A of 3.2 A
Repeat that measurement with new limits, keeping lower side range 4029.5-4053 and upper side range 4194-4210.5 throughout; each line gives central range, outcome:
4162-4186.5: 0.9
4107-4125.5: 1.6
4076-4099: 1.4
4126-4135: 0.9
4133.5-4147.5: 0.2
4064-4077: 0.1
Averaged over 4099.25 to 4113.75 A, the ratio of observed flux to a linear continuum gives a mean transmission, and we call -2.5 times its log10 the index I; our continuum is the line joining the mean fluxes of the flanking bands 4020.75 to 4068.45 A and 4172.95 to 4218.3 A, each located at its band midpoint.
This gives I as 0.18 mag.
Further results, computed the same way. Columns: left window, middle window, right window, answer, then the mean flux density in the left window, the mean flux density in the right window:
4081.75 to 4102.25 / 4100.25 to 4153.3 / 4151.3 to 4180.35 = 0.03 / 16.7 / 17.2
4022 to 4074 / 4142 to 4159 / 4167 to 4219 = 0.02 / 18.2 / 17.3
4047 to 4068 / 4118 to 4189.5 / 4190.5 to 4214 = 0.03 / 17.8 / 17.4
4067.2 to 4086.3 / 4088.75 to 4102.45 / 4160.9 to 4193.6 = 0.13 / 18.2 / 16.9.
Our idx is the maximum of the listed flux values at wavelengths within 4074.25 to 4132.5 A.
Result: 20.1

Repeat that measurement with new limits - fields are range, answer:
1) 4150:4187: 19.2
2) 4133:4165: 19.9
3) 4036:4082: 23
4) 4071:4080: 18.7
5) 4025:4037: 21.6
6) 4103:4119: 17.5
